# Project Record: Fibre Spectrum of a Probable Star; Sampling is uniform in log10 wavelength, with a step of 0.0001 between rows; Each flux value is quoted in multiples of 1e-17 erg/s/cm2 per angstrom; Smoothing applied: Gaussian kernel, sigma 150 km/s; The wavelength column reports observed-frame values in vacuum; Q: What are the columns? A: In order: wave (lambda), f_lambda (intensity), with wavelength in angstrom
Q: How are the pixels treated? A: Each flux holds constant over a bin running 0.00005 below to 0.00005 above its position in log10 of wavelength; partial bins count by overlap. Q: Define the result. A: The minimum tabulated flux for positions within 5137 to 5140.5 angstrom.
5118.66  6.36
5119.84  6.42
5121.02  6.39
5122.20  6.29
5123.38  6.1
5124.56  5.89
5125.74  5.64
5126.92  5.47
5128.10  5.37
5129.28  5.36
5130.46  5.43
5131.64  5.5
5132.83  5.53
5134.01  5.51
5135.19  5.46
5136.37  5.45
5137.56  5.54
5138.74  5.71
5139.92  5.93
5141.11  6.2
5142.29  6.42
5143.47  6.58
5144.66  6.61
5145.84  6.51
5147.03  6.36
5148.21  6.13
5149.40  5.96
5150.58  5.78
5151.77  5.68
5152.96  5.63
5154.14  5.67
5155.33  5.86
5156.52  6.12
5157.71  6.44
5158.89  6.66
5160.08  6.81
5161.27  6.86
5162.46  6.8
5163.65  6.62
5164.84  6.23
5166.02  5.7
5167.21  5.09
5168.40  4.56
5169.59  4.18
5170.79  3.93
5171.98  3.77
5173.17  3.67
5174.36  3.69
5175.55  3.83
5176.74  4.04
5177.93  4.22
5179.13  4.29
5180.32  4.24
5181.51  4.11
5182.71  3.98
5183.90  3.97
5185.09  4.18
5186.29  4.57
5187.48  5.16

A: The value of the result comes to 5.54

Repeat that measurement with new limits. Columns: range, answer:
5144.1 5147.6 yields 6.36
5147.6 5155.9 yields 5.63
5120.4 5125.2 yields 5.89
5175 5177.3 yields 3.83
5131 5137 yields 5.45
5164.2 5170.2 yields 4.18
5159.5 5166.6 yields 5.7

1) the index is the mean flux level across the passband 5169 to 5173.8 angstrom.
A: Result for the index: 3.88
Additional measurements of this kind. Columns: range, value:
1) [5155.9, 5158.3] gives 6.27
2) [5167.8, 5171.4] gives 4.21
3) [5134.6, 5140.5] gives 5.62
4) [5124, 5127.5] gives 5.67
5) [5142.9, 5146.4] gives 6.57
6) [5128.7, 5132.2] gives 5.43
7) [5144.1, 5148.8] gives 6.41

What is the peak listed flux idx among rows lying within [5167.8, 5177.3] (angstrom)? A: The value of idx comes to 4.56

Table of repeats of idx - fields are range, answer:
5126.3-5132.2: 5.5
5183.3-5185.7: 4.18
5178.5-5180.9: 4.29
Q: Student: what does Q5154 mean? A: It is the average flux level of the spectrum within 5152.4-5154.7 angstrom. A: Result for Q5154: 5.67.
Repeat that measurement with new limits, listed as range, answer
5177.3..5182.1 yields 4.21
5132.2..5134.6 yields 5.51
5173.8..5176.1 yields 3.76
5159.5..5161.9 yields 6.83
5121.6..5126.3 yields 5.98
